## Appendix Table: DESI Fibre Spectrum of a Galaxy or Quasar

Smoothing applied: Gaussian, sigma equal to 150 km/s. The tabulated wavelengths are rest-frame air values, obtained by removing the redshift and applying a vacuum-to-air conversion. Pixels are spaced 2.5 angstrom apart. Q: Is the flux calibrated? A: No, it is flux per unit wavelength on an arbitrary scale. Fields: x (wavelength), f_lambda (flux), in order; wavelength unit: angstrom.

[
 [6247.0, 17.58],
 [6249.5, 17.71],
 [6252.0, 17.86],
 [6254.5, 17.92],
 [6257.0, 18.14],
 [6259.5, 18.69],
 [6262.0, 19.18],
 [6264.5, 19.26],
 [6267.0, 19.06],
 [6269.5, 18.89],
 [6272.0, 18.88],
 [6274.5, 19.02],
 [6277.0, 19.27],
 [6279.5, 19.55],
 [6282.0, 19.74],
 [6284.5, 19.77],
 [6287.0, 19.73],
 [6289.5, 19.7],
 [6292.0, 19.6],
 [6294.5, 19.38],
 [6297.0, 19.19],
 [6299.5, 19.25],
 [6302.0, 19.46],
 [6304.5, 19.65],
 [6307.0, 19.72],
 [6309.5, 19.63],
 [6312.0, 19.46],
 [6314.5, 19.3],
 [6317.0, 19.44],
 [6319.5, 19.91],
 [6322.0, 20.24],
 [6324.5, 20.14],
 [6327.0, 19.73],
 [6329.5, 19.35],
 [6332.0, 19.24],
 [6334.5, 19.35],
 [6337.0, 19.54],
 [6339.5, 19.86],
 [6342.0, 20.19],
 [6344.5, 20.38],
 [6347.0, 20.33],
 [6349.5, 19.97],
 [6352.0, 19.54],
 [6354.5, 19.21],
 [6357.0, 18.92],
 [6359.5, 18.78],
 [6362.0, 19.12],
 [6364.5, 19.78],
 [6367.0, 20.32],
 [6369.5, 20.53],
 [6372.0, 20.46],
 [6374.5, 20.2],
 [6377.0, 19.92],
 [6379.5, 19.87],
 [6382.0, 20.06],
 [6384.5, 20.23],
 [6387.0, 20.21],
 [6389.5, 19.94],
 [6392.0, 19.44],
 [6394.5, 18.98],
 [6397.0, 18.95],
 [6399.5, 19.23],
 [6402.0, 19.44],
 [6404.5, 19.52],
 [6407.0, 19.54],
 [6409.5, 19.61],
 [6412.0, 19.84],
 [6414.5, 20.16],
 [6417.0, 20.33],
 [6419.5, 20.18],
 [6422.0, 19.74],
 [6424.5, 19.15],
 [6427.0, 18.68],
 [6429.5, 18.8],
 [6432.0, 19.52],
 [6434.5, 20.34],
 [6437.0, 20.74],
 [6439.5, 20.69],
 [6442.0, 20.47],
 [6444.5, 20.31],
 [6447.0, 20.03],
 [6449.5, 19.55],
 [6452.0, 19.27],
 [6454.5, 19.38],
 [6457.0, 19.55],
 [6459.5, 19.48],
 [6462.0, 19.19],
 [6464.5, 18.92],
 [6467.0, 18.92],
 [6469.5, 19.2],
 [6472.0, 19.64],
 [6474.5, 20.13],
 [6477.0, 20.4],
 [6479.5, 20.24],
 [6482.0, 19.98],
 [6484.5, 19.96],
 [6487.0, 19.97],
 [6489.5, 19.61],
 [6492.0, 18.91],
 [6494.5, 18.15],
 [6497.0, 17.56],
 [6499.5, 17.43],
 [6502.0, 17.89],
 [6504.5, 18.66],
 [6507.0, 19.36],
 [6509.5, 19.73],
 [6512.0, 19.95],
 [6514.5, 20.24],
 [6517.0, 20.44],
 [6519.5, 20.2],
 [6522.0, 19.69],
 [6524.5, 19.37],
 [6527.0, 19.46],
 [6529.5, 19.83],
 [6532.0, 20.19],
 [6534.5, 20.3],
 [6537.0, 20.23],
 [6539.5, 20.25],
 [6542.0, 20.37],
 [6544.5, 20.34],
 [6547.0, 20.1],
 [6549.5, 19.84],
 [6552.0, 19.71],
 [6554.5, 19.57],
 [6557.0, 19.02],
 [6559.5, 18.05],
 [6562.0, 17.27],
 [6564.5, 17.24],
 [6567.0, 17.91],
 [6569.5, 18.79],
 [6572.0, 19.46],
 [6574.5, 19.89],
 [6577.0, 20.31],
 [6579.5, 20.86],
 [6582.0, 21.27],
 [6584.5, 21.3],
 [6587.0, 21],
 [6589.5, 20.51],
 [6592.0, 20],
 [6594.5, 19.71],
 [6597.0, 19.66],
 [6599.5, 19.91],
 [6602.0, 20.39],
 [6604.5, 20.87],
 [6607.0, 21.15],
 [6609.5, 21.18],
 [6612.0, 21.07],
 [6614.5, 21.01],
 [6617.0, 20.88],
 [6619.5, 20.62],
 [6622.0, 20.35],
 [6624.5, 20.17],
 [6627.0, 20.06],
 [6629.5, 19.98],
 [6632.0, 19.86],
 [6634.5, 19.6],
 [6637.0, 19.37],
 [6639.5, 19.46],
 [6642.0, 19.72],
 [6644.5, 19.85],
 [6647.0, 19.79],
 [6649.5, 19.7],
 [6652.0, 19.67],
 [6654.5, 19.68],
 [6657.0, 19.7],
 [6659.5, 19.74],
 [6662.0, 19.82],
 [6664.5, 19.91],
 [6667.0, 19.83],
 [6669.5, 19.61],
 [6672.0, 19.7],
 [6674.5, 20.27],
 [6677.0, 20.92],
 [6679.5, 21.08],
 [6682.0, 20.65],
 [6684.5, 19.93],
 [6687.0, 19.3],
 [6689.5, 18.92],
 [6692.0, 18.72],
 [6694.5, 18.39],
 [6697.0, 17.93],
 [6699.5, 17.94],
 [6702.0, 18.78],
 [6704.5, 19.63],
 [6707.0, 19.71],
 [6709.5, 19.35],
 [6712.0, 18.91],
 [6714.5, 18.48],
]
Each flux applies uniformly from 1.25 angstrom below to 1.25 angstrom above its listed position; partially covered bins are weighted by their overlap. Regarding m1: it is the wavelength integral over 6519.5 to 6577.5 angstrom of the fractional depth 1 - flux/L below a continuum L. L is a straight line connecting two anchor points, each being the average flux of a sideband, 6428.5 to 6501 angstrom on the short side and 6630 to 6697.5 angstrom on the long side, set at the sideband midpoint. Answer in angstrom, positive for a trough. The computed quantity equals 0.4 angstrom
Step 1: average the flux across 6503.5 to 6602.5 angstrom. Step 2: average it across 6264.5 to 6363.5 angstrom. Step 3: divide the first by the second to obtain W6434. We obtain 1.01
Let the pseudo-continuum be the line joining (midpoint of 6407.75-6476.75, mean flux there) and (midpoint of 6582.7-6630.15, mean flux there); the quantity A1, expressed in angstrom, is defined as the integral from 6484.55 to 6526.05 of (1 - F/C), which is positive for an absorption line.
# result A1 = 1.66 angstrom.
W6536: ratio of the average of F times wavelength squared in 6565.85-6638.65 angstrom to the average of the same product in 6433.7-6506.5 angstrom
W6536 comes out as 1.08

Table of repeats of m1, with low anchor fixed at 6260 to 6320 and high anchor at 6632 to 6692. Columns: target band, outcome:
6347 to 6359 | 0.0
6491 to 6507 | 1.2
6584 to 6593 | -0.4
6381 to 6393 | -0.3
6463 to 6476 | 0.1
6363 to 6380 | -0.6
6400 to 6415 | -0.1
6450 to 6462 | 0.1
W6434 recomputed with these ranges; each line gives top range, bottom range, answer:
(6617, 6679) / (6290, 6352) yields 1.01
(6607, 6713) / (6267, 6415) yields 1.01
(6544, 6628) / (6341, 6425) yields 1.01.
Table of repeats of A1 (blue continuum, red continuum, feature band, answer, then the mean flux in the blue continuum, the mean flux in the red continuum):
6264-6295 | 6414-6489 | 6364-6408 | -0.5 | 19.4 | 19.8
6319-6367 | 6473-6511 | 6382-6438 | -0.6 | 19.7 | 19.2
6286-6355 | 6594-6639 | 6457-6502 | 1.7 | 19.7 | 20.3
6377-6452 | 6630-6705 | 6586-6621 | -1.7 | 19.8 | 19.6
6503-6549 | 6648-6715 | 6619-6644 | -0.3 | 19.9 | 19.5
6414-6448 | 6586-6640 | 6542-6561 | 0.6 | 19.9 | 20.3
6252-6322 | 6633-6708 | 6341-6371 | -0.7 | 19.3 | 19.6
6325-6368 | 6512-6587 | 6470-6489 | -0.3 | 19.6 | 19.7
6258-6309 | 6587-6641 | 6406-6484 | 0.3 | 19.3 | 20.3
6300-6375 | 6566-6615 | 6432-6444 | -0.3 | 19.7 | 20.3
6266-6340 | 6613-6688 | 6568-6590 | -0.5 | 19.5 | 20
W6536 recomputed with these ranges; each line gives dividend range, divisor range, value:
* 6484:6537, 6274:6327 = 1.06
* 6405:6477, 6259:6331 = 1.06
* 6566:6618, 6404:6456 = 1.08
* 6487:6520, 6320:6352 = 1.01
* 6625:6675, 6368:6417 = 1.08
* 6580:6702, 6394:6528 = 1.08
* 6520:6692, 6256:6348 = 1.12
